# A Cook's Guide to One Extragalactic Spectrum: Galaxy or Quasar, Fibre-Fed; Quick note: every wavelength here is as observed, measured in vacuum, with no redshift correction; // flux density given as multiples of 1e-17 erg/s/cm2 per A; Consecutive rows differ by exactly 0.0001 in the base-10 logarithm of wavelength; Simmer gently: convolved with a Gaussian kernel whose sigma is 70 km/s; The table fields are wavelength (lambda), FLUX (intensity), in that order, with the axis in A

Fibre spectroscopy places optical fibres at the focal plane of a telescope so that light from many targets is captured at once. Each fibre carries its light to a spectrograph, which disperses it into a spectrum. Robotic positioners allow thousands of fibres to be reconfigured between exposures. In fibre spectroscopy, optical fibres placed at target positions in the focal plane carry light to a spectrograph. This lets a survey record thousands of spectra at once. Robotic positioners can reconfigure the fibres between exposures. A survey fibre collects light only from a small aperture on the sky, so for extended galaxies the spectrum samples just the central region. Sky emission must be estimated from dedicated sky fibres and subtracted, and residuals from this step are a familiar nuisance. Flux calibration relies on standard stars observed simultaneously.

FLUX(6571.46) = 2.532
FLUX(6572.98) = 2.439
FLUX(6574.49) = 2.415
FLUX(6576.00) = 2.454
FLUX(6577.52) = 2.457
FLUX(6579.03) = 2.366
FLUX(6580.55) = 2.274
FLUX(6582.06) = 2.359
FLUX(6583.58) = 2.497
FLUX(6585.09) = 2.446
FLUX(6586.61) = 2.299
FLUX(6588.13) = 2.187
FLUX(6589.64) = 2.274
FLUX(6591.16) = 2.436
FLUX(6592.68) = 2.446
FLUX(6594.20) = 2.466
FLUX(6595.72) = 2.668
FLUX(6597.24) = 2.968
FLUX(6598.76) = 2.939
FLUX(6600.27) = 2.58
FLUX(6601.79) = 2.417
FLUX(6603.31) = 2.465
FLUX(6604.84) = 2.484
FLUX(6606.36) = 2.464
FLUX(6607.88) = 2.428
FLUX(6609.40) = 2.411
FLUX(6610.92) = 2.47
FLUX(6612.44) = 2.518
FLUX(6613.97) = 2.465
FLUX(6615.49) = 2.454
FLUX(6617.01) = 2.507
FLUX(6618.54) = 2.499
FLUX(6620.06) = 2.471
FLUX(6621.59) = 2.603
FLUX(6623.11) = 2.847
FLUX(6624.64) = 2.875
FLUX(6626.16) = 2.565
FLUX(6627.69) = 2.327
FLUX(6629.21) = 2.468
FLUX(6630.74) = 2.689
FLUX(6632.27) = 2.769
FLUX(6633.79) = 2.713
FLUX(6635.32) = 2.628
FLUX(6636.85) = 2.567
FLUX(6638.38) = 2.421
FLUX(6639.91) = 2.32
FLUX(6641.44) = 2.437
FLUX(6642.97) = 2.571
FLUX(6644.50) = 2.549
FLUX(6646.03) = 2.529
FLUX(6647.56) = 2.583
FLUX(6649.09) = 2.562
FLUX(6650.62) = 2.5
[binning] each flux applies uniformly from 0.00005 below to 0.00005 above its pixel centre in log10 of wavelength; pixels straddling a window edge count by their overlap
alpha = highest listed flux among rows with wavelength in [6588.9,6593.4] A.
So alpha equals 2.446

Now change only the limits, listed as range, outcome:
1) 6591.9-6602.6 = 2.968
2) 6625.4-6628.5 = 2.565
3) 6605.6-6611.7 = 2.47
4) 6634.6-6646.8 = 2.628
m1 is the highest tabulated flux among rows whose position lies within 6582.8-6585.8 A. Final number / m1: 2.497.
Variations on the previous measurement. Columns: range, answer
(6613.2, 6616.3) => 2.465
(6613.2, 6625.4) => 2.875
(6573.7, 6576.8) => 2.454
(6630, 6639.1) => 2.769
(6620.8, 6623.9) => 2.847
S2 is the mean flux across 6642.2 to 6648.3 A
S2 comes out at 2.56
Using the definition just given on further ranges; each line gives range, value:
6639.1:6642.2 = 2.38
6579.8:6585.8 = 2.4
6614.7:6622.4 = 2.51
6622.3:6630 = 2.62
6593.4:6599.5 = 2.76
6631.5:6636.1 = 2.7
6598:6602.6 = 2.65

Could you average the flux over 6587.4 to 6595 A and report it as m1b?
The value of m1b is 2.36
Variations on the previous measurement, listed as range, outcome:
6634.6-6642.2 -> 2.47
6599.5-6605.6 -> 2.49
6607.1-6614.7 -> 2.46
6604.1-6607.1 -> 2.47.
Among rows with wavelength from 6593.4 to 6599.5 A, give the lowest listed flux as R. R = 2.466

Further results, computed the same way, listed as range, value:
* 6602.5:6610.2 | 2.411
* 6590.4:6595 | 2.436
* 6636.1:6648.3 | 2.32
